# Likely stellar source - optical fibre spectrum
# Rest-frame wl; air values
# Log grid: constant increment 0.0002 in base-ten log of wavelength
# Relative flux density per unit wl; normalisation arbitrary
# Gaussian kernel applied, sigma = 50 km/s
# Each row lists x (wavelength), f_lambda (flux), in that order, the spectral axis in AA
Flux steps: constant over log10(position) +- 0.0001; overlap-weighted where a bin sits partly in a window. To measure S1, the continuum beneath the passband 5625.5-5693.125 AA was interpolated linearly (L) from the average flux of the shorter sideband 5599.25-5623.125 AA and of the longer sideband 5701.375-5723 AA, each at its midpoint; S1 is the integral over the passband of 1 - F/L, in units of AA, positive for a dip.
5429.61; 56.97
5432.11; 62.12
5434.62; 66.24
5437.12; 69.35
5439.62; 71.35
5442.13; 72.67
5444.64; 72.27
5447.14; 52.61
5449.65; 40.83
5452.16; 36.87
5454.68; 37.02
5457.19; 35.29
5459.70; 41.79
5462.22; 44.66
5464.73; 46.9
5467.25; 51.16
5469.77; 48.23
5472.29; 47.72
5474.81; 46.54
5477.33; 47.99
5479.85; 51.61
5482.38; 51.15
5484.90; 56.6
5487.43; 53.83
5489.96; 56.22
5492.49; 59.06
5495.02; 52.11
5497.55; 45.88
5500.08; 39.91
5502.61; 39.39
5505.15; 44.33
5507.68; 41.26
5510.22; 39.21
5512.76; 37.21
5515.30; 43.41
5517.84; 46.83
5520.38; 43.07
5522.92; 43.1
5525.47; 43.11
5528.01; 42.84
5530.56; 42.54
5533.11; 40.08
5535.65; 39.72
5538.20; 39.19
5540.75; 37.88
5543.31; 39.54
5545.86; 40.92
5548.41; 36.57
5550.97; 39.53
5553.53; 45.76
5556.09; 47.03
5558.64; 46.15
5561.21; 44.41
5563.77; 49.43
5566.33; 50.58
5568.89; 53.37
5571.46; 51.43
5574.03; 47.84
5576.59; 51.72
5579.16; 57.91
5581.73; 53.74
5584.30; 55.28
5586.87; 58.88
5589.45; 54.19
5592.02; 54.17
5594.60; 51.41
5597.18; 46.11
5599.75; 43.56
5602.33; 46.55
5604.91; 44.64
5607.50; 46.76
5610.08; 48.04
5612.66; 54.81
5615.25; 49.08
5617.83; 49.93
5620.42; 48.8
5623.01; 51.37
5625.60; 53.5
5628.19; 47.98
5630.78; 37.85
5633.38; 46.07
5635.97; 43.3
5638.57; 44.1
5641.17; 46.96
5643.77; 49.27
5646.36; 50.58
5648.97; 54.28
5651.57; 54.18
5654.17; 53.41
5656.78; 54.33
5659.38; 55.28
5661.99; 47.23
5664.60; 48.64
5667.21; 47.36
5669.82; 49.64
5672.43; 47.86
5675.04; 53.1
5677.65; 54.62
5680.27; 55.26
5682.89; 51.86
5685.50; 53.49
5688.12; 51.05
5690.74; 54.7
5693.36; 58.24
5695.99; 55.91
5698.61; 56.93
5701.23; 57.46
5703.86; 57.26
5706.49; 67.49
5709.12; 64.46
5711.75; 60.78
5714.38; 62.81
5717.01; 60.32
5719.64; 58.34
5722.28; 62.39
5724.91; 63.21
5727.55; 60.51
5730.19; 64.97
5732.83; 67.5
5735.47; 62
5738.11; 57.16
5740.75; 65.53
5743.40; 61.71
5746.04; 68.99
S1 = 5.3 AA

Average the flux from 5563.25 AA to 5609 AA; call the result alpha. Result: 51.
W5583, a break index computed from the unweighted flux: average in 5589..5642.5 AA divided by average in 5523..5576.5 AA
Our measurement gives 1.09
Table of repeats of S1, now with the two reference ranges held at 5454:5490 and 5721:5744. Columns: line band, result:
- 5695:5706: 0.59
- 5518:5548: 5.88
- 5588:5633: 5.63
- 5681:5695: 1.45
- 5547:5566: 2.96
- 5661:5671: 1.82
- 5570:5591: 0.05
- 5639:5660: 2.23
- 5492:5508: 1.18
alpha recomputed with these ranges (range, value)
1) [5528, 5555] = 40.3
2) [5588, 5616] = 49.1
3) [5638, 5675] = 50.4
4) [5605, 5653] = 48.6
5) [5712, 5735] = 62.4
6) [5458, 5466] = 44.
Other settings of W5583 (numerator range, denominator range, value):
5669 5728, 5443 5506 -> 1.19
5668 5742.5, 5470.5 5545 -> 1.29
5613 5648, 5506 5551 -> 1.17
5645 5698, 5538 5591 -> 1.10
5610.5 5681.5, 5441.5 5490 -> 1.02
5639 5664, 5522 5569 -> 1.19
